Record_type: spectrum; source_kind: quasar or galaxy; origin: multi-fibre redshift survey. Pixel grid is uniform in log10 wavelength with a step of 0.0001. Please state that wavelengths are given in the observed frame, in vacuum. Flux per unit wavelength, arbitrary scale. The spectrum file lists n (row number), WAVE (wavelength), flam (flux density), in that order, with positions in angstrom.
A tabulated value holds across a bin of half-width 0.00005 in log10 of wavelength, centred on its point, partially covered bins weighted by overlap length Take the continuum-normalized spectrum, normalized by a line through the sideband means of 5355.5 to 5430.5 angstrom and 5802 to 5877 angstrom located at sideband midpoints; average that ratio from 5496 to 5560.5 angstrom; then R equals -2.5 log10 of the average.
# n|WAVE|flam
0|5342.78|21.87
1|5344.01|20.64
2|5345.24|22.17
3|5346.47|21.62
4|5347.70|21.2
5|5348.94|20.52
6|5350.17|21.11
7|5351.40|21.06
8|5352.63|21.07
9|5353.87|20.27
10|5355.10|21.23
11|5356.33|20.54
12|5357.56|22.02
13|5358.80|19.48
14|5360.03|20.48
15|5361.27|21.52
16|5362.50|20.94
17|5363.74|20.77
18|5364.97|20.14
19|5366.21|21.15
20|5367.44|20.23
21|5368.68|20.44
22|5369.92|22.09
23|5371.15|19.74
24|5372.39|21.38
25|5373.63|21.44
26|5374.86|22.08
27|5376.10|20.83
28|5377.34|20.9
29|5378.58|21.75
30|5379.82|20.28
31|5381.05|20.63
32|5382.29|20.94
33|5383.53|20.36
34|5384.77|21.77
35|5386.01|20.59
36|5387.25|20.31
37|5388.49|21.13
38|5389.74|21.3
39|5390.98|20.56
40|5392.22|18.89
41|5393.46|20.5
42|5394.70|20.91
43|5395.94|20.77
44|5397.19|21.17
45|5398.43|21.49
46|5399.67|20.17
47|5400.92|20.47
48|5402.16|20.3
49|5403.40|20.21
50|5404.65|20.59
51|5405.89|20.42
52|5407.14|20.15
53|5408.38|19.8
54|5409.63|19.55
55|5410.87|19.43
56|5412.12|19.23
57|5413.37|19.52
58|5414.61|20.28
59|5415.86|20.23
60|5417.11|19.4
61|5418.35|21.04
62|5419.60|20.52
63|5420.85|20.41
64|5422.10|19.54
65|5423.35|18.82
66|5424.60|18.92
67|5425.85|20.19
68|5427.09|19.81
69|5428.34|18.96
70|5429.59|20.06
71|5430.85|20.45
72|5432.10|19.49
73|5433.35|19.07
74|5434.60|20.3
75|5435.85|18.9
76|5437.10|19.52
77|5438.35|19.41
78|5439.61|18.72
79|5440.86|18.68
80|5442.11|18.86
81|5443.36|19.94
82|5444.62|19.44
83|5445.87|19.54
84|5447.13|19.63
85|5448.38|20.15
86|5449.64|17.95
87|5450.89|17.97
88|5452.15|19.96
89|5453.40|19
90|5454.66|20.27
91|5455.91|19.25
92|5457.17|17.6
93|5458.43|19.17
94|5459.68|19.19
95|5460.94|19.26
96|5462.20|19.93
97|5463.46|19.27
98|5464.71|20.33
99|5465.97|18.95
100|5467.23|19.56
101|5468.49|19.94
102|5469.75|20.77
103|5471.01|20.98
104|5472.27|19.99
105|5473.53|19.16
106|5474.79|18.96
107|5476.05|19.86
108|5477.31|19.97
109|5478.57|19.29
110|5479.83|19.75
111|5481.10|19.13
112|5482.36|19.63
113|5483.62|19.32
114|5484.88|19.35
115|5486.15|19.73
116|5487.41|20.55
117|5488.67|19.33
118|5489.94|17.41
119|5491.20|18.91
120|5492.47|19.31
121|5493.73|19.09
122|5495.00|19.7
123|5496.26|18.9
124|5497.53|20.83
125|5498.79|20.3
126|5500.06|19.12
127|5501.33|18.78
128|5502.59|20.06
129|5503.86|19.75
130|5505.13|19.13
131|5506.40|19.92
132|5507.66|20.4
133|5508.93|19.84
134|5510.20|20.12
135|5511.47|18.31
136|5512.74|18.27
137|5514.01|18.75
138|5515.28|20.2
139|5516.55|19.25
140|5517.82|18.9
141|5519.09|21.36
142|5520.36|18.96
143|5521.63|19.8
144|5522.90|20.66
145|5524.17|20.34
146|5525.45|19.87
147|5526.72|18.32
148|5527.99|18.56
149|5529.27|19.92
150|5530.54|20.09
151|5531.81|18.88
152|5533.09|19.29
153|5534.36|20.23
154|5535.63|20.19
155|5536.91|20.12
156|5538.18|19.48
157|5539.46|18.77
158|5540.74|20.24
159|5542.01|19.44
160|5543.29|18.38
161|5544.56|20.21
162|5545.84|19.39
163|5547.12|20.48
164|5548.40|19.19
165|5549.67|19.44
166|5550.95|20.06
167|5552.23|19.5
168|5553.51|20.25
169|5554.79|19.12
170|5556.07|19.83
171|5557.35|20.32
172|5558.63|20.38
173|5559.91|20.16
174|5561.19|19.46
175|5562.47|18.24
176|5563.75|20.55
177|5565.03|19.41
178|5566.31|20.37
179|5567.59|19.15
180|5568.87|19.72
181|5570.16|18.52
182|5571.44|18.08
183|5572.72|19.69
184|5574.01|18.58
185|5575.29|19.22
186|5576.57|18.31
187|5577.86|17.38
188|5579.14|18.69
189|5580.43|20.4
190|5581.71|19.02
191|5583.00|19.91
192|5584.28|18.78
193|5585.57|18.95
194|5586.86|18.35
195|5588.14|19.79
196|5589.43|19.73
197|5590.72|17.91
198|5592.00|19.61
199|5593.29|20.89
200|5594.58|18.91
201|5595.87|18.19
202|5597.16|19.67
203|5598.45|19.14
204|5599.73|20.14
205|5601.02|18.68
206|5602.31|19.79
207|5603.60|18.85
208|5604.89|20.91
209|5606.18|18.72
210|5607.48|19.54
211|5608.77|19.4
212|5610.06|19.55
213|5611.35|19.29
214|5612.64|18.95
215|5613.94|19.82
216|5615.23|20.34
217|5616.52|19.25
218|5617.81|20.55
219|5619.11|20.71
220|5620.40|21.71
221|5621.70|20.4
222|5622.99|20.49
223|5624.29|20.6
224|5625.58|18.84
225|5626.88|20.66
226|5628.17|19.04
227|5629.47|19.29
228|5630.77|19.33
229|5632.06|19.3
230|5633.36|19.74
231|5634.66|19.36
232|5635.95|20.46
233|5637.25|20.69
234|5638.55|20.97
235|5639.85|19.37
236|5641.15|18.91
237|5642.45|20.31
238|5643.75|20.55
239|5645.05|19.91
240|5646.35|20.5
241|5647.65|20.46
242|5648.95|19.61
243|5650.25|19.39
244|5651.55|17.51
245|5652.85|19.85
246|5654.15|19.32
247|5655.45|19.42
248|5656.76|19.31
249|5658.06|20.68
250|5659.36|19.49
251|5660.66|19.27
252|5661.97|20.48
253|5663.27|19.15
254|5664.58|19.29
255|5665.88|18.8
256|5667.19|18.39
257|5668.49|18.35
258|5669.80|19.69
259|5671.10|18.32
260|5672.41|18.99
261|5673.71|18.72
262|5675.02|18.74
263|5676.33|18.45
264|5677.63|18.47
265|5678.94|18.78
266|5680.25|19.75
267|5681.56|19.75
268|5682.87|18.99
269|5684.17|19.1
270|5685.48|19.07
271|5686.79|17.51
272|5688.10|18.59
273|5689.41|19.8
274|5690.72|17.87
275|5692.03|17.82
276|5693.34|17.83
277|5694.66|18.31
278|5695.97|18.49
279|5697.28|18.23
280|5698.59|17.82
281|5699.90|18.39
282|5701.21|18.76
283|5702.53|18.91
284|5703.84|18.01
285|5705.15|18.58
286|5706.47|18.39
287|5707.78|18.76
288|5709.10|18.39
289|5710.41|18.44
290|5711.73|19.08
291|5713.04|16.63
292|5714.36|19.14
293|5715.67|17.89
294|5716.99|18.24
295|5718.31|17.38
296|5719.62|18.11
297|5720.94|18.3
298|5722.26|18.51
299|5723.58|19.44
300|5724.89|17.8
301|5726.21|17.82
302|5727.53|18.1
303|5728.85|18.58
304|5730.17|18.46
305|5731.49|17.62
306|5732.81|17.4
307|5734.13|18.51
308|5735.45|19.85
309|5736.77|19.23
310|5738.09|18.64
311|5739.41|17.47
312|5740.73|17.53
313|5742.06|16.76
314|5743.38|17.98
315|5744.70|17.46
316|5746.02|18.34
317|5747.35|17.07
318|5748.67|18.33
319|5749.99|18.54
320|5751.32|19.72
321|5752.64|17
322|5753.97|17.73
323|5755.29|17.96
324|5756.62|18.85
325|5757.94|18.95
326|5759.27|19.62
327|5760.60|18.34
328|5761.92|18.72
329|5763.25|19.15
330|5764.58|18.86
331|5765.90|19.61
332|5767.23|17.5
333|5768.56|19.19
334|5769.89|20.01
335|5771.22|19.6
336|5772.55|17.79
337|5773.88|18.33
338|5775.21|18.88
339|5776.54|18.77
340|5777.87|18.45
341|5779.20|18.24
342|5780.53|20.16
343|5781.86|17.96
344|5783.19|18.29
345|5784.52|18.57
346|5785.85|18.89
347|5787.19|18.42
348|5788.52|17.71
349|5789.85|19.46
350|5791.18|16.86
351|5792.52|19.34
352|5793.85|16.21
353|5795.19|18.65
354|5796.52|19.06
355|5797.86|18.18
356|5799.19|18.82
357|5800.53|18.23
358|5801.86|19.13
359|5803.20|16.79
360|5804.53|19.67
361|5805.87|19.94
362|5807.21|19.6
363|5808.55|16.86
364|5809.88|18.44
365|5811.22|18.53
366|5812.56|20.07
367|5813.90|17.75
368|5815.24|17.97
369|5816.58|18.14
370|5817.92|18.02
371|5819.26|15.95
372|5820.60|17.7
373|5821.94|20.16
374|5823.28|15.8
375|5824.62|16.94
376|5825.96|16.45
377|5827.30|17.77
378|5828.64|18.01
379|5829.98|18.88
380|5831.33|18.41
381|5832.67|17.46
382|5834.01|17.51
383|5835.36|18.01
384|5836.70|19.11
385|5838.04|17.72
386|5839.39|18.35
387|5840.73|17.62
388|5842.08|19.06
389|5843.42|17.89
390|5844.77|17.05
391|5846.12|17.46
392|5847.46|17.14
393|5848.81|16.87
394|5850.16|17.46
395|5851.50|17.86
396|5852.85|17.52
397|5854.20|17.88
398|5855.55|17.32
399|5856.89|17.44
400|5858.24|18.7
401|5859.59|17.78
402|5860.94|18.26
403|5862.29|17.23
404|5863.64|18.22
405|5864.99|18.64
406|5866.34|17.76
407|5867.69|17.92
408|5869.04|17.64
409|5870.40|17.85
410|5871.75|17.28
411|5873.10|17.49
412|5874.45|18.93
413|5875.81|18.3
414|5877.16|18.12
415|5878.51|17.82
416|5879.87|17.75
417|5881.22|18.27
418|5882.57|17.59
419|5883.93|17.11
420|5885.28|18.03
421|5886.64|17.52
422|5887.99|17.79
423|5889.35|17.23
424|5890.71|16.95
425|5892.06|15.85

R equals 0.00 mag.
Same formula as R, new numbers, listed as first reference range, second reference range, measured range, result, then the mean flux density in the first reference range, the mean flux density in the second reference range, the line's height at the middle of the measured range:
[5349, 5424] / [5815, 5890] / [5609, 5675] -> -0.03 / 20.6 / 17.8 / 19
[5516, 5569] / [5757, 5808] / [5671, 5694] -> 0.02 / 19.7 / 18.7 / 19.1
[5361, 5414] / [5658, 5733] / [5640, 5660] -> -0.04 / 20.6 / 18.6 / 18.9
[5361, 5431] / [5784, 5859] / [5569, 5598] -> 0.02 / 20.4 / 18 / 19.4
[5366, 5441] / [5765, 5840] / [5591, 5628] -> -0.03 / 20.3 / 18.3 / 19.3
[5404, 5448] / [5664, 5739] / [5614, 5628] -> -0.08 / 19.7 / 18.5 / 18.9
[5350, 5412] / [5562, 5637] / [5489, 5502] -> 0.05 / 20.7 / 19.5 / 20.1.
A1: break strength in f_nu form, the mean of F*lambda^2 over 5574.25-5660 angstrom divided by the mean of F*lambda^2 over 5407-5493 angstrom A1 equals 1.1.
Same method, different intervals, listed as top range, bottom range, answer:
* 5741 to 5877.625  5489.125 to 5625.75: 1.02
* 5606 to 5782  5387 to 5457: 1.05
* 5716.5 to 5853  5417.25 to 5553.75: 1.04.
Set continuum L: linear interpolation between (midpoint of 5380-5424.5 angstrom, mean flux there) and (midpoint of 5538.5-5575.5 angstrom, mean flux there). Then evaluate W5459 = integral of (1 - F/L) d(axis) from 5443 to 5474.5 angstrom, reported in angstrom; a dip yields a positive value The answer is 0.9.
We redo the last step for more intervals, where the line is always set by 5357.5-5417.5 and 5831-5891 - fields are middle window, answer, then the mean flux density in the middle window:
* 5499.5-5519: 0.4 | 19.4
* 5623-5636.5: -0.4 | 19.7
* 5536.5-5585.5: 0.4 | 19.4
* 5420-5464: 1.9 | 19.4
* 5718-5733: 0.3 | 18.2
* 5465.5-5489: 0.4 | 19.7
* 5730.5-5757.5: 0.6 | 18.1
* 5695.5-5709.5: 0.2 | 18.4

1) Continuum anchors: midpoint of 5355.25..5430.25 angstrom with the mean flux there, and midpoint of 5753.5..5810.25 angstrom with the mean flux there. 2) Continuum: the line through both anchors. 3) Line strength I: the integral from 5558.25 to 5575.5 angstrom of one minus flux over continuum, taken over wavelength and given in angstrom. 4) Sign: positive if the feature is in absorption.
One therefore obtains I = 0.2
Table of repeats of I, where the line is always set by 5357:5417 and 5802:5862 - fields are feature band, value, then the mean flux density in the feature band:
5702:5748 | 0.96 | 18.2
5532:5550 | 0.06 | 19.6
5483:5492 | 0.35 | 19.2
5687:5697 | 0.23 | 18.3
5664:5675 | 0.06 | 18.8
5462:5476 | 0.21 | 19.8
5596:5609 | -0.08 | 19.4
